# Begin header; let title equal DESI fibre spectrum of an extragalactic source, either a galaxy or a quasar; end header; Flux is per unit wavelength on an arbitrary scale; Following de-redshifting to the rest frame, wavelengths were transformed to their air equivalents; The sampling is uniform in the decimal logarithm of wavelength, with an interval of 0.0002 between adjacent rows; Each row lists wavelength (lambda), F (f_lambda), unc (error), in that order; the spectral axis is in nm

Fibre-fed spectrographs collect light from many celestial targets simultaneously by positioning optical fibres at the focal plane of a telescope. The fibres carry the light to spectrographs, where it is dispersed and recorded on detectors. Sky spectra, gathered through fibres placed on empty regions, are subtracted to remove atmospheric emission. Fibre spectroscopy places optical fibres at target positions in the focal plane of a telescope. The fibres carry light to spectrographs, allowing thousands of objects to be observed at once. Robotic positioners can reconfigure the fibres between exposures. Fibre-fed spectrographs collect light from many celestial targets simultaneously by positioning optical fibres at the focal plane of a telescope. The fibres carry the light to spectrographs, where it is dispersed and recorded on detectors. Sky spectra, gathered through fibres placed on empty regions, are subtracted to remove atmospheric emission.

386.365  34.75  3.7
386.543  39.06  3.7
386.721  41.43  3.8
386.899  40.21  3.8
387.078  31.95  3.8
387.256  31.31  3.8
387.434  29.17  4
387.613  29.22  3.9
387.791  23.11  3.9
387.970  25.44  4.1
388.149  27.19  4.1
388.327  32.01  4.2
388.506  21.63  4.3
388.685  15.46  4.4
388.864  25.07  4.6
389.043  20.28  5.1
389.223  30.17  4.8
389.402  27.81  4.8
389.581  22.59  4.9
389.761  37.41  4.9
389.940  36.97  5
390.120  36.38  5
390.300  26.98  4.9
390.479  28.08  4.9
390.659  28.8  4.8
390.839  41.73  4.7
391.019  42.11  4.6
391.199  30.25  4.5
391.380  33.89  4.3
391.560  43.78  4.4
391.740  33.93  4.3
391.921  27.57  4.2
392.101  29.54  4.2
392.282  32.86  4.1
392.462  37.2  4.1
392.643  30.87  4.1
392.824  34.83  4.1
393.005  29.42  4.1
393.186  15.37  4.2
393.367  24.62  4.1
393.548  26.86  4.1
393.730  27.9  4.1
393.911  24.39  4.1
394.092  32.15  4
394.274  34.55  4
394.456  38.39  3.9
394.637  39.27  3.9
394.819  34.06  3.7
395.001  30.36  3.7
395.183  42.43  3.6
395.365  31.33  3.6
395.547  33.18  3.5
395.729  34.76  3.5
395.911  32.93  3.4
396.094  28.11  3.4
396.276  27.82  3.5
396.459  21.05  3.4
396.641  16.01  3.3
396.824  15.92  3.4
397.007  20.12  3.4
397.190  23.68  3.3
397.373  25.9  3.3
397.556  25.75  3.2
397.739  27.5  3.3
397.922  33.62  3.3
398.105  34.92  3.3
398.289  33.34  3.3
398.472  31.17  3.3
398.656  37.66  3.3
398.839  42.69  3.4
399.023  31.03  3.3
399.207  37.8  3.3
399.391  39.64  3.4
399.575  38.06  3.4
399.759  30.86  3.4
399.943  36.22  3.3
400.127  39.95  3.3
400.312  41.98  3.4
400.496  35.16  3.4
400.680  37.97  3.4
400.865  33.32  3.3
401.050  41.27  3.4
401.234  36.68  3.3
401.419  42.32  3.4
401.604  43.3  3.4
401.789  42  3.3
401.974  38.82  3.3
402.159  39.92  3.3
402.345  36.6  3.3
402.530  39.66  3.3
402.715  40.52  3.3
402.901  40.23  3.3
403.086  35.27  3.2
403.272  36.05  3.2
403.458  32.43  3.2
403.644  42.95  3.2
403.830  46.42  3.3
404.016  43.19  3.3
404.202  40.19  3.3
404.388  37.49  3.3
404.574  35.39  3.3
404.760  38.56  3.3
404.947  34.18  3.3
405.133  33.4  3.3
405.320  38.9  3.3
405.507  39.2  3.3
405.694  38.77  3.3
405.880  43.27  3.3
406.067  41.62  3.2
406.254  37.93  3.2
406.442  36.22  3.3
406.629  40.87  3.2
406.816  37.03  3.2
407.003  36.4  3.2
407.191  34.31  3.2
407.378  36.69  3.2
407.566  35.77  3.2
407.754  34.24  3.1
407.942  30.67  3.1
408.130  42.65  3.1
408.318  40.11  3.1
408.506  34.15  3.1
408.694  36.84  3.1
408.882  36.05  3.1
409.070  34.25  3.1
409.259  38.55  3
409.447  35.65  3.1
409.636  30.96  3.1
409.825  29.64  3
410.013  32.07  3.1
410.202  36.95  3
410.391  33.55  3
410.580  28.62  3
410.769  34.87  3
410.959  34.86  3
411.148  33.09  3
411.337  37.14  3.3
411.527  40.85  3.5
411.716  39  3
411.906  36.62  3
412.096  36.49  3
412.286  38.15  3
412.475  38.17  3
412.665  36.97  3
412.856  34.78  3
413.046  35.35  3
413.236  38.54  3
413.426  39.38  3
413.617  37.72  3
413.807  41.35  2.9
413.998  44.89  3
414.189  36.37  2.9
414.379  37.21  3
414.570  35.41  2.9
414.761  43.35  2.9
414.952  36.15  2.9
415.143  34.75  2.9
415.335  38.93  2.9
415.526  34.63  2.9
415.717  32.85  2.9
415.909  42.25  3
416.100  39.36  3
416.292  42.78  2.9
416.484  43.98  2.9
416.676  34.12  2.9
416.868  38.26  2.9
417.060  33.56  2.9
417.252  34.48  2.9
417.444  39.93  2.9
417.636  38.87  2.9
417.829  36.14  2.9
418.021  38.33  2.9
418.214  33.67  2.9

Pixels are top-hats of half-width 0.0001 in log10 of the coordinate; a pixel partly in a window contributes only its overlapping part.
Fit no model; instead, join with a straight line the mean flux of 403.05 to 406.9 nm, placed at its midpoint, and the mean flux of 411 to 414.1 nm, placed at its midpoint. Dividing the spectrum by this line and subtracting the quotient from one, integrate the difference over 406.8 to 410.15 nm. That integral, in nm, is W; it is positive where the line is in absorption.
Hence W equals 0.262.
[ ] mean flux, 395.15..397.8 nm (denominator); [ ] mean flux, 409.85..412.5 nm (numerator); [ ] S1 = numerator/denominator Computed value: 1.3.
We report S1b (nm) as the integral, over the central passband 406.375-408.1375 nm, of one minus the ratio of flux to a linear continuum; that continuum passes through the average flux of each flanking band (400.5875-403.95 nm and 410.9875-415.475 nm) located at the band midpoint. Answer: 0.109 nm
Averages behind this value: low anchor 39.2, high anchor 37.8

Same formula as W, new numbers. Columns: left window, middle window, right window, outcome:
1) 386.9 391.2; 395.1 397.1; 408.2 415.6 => 0.26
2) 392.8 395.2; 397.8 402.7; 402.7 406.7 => -0.30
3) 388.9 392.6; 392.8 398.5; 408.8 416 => 0.72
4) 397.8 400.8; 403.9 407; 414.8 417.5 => -0.15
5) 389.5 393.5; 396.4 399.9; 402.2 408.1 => 0.50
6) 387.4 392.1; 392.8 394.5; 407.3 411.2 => 0.14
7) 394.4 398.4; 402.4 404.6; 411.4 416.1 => -0.42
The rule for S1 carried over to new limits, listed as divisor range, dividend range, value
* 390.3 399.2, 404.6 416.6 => 1.20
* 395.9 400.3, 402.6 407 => 1.26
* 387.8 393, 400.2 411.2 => 1.22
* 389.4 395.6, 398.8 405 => 1.19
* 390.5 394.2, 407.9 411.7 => 1.12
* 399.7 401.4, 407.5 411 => 0.93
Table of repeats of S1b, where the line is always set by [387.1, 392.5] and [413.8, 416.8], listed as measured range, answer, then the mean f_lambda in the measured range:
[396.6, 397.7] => 0.37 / 21.8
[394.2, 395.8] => -0.17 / 35.4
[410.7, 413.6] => 0.04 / 37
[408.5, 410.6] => 0.15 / 34.1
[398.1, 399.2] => -0.07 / 35.3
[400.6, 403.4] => -0.38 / 38.8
